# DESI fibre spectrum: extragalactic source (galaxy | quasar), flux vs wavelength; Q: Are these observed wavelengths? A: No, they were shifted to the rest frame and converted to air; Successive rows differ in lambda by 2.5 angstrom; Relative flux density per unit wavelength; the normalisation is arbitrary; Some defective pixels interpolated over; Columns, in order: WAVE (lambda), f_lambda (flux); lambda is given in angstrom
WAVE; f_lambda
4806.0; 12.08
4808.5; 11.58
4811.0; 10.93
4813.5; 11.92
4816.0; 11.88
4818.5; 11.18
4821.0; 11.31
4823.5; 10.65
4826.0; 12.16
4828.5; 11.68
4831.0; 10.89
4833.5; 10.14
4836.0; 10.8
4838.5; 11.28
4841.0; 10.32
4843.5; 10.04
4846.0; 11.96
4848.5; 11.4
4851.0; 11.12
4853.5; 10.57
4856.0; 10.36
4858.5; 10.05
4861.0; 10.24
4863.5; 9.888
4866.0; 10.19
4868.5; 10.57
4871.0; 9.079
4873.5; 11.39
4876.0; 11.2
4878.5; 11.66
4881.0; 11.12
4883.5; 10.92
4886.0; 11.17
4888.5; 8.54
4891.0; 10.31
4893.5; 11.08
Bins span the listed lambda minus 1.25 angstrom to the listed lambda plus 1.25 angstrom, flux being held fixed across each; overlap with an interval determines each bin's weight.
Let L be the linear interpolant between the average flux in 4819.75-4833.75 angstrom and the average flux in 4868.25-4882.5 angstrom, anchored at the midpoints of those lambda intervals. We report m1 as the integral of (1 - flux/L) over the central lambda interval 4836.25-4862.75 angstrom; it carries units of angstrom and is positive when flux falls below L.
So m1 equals 0.8 angstrom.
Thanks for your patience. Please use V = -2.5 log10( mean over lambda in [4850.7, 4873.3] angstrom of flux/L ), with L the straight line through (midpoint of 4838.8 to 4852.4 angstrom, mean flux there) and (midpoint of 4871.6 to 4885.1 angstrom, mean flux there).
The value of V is 0.08 mag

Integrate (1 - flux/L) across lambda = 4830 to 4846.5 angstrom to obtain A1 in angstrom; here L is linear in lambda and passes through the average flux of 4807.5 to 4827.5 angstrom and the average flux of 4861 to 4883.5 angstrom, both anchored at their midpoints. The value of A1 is 0.62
